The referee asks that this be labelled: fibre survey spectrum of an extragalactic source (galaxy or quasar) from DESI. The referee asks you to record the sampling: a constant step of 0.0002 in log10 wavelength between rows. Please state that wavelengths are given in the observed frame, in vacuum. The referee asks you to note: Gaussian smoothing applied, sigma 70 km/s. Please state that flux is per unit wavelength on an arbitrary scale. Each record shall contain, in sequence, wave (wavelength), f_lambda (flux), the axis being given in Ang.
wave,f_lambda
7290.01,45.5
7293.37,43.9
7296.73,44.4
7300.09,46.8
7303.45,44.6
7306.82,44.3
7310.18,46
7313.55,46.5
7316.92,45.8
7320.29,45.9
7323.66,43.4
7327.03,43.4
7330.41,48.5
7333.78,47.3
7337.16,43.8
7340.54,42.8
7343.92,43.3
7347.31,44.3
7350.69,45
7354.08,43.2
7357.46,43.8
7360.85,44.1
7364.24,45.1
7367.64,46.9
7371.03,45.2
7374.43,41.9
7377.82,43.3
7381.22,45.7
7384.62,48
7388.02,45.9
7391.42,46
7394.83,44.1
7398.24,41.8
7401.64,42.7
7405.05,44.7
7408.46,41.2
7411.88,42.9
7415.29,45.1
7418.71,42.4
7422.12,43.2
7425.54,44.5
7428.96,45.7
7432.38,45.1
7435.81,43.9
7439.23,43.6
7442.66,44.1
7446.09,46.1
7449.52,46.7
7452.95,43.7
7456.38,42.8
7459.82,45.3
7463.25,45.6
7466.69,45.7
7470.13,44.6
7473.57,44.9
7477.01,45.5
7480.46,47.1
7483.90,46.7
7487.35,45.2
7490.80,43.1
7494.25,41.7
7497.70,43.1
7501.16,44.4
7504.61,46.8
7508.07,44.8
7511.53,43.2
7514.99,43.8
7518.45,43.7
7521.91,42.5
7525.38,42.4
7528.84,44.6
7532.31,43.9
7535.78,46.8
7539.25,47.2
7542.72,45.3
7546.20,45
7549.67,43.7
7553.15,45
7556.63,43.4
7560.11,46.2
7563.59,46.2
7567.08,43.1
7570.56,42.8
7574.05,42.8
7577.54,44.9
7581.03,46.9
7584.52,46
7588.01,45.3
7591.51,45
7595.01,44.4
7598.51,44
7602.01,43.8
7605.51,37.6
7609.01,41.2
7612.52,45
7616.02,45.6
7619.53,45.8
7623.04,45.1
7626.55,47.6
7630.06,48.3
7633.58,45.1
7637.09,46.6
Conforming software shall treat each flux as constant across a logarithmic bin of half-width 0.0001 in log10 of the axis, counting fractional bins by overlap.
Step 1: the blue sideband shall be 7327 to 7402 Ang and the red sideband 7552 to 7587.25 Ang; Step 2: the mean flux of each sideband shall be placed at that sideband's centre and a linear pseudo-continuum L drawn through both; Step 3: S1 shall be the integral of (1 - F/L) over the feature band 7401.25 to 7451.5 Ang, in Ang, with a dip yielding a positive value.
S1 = 0.60 Ang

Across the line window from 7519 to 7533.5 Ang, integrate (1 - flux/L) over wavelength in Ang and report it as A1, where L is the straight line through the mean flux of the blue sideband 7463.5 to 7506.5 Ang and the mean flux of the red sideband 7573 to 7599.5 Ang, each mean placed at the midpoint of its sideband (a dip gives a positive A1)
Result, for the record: 0.5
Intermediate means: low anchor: 44.9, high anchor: 45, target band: 43.4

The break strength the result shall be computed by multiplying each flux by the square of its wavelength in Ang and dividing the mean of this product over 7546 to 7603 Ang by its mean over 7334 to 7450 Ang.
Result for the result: 1.1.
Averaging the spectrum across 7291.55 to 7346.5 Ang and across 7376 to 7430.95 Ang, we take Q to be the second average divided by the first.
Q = 1.0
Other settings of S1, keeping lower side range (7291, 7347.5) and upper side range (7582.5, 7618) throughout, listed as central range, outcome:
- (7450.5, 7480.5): -0.4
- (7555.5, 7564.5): -0.3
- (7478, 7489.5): -0.5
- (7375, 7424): 0.7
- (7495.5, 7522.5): 0.1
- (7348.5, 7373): 0.1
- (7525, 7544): -0.5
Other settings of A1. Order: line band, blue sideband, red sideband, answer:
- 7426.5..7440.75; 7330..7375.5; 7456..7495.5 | 0.1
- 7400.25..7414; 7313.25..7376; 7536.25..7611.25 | 0.5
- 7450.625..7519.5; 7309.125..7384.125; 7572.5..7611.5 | -0.5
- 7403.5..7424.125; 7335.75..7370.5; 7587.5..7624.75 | 0.4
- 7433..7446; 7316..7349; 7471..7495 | 0.2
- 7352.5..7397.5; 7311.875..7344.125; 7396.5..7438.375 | -0.5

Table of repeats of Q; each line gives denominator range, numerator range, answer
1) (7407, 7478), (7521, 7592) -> 1.01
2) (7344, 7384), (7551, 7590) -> 1.01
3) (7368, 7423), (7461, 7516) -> 1.02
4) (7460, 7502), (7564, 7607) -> 0.98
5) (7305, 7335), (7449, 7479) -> 0.98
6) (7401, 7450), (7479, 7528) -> 1.00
